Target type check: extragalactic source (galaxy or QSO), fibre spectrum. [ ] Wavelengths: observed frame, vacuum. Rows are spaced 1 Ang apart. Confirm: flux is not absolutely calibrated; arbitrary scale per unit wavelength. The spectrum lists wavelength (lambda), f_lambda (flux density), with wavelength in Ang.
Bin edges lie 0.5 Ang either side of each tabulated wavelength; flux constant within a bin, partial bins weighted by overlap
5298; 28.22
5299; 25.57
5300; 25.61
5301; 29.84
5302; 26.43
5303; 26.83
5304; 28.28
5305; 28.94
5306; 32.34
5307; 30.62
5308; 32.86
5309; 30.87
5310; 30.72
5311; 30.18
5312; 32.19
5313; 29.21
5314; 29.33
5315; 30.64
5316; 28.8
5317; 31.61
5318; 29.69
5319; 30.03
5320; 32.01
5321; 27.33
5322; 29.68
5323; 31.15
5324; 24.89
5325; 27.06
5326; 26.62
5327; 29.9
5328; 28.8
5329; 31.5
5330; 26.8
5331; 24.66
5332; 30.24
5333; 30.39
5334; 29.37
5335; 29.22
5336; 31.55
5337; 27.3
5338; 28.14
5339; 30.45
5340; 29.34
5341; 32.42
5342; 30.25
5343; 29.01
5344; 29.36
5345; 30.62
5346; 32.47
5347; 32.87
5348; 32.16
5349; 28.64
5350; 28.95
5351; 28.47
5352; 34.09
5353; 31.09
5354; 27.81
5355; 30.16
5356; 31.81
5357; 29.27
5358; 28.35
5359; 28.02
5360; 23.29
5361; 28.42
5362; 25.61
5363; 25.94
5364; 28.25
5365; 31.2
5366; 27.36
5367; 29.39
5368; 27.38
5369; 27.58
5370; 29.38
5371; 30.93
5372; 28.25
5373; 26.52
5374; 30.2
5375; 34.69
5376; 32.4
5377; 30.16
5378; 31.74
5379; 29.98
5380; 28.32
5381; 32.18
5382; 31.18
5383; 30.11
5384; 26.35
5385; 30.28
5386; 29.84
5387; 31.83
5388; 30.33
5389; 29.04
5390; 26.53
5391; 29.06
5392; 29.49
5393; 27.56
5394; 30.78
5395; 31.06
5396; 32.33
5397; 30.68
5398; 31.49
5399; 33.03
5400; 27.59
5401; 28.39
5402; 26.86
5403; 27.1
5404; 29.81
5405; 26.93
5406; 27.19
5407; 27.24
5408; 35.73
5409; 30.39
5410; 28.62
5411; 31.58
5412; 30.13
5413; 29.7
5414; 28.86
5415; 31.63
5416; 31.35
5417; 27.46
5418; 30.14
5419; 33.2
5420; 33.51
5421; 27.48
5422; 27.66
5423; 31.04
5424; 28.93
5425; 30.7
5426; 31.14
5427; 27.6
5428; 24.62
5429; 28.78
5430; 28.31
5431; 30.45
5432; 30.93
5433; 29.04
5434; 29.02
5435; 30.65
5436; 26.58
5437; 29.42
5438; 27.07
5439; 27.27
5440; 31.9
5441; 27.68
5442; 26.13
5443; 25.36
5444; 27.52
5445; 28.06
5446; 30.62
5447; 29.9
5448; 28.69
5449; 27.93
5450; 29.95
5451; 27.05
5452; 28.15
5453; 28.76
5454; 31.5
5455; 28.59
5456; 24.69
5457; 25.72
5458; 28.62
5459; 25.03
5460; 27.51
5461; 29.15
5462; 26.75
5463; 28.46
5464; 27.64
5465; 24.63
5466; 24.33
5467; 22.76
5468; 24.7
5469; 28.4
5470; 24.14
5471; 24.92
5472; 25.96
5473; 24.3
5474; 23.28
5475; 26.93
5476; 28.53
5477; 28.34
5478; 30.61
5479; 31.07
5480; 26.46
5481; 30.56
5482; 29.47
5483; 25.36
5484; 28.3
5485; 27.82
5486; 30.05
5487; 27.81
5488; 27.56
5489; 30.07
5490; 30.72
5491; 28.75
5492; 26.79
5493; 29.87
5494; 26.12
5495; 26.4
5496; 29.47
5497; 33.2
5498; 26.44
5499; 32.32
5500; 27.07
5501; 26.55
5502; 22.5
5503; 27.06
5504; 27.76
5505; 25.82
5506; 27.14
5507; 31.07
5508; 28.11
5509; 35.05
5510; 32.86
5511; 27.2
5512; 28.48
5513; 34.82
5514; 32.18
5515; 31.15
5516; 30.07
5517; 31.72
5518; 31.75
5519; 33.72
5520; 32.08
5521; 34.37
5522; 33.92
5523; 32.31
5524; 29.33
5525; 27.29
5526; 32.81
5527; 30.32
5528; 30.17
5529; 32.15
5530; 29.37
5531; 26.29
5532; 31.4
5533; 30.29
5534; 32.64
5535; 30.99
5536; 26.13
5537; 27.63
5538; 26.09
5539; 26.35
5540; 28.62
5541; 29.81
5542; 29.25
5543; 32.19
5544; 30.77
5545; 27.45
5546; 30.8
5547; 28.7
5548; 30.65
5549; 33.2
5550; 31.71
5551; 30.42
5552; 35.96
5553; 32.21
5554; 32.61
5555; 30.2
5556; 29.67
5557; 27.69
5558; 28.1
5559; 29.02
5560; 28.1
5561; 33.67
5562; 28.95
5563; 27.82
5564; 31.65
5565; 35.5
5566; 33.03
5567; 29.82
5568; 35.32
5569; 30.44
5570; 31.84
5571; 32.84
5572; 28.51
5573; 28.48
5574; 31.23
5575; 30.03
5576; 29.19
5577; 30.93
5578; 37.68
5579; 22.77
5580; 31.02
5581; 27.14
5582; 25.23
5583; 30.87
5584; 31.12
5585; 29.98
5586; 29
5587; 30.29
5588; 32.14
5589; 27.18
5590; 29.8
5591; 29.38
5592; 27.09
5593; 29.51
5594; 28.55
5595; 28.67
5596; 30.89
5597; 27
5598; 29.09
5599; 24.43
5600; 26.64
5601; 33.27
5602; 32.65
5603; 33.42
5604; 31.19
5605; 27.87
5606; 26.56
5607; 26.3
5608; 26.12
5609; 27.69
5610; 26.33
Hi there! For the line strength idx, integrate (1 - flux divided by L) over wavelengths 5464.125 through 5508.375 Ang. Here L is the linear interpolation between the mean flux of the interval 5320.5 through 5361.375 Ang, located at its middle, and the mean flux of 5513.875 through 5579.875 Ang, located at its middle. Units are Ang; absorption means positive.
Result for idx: 4.0 Ang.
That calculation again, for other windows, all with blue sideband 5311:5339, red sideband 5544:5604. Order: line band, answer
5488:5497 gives 0.3 Ang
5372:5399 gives -0.7 Ang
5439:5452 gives 0.6 Ang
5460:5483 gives 2.3 Ang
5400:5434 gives 0.2 Ang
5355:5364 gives 0.5 Ang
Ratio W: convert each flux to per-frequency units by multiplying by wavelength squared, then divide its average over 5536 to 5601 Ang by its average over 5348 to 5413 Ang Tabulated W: 1.1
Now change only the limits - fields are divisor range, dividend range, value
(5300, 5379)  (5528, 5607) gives 1.10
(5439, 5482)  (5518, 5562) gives 1.14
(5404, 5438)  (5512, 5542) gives 1.07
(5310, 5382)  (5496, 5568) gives 1.10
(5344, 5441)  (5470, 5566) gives 1.05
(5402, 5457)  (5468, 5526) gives 1.02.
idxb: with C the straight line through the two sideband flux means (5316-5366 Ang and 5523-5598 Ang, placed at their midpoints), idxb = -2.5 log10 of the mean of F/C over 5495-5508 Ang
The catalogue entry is 0.07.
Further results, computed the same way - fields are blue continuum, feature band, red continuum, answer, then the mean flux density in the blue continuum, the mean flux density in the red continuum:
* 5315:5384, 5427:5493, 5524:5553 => 0.07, 29.4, 30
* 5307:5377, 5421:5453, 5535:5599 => 0.04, 29.5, 29.9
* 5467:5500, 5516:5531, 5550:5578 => -0.07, 27.9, 31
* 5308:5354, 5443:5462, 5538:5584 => 0.07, 29.8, 30.3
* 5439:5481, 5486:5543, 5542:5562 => -0.01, 27.4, 30.6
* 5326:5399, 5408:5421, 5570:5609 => -0.04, 29.6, 29.3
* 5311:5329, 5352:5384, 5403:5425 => 0.01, 29.4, 29.9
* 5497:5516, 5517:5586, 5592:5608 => -0.05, 29.2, 28.9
